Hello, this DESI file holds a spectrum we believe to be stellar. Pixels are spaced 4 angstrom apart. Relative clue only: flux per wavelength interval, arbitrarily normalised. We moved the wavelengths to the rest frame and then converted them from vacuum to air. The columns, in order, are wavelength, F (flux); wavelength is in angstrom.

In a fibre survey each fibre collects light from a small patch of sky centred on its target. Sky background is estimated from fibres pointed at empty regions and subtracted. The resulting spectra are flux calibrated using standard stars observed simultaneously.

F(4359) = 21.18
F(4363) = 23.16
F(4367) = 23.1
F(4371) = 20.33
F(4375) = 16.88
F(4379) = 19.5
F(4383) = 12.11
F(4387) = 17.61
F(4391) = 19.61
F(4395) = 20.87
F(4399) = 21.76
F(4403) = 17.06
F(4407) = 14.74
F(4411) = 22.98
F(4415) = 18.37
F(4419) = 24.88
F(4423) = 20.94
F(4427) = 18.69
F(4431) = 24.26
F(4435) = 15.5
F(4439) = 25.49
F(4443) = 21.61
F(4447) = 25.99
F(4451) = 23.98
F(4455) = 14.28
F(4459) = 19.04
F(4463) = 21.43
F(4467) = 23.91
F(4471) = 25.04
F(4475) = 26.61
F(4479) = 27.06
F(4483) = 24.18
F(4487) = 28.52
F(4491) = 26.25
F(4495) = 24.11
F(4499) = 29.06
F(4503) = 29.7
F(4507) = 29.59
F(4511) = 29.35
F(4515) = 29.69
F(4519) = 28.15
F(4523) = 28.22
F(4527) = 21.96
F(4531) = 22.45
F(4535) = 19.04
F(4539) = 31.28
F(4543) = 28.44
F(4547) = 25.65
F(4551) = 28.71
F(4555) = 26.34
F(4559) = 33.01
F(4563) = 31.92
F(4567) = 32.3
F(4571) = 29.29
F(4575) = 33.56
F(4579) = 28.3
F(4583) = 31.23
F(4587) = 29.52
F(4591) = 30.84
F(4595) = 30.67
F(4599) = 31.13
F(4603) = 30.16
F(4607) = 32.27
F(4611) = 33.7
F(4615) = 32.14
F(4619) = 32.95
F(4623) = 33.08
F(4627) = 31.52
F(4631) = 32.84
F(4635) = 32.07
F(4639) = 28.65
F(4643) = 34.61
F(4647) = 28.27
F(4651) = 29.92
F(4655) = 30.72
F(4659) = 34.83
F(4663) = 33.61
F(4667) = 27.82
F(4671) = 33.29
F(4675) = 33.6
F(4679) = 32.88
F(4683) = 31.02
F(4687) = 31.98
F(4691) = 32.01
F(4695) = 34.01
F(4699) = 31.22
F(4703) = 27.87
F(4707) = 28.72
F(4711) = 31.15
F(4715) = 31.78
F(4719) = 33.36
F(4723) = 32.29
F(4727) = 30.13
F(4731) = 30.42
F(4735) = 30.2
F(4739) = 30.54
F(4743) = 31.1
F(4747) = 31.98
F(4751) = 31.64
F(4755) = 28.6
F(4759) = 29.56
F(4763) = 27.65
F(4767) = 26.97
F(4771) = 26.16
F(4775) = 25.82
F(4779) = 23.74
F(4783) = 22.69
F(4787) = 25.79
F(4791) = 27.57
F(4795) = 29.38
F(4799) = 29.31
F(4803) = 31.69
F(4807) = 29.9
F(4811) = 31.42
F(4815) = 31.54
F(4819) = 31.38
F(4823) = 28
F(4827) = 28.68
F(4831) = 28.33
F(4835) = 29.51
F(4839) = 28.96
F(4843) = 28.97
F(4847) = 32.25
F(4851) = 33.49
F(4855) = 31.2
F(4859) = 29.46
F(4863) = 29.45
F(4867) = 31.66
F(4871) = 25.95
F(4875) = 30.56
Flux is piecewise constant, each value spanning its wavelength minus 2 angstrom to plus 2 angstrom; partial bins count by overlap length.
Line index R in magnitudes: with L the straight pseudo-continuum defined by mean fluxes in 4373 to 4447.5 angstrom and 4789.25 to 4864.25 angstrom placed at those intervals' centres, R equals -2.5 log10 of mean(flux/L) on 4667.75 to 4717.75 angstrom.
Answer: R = -0.180 mag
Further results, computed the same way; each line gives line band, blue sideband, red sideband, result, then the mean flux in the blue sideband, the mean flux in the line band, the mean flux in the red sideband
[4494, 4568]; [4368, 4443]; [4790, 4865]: -0.22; 19.6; 27.8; 30.1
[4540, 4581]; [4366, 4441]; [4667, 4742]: -0.16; 19.7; 29.8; 31.4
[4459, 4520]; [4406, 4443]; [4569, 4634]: -0.07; 20.9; 26.6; 31.5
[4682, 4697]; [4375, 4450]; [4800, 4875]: -0.21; 20.1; 32.3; 30.1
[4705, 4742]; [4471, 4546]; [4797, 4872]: -0.07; 26.8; 31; 30.1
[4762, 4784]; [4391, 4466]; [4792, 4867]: 0.13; 20.7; 25.5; 30.2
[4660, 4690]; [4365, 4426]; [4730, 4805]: -0.22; 19.4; 32.1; 28.4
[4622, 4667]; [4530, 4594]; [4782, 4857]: -0.09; 29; 31.6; 29.6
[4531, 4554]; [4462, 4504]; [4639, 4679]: 0.07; 26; 26.2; 31.7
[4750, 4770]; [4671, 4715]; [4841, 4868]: 0.10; 31.5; 28.6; 30.9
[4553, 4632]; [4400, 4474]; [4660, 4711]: -0.14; 21.1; 31.3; 31.6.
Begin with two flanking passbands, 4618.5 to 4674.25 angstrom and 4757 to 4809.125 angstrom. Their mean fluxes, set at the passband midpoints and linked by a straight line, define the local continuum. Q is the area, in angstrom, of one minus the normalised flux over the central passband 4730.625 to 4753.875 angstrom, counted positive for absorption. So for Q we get -1.8 angstrom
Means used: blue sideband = 31.7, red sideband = 27.4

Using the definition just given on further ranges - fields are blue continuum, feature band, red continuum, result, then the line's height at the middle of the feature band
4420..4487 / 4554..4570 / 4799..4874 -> -4.1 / 24.7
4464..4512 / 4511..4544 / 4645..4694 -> 1.9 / 27.9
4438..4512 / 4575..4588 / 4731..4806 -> -2.0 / 26.2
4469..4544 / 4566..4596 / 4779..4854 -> -3.6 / 27.4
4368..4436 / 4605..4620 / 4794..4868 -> -4.9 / 24.7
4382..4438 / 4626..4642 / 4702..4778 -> -3.0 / 26.4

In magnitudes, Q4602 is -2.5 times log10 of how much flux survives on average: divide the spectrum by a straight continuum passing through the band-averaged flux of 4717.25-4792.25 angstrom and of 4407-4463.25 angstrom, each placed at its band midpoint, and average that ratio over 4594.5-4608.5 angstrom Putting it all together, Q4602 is -0.234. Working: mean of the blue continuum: 21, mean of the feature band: 31.1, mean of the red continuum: 28.7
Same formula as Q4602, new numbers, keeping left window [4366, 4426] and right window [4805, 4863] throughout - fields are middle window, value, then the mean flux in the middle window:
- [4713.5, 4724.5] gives -0.19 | 32.5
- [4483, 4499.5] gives -0.22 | 26.5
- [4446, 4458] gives -0.01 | 20.8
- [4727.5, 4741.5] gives -0.10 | 30.4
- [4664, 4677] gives -0.21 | 31.7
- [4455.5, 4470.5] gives -0.01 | 21.1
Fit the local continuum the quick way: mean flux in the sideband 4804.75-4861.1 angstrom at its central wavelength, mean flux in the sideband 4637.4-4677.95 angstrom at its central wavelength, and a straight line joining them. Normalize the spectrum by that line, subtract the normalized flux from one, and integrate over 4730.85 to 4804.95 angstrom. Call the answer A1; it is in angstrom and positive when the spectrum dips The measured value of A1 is 5.61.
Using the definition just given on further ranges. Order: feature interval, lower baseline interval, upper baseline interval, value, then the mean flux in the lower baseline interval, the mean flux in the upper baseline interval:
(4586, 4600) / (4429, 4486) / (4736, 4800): -3.0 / 22.8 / 28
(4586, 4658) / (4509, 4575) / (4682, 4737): -4.7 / 28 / 31.2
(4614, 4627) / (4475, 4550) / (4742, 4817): -2.4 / 26.8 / 28.5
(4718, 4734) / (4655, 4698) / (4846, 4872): 0.3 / 32.4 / 30.6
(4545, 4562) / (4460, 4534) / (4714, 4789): -1.2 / 26.2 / 28.9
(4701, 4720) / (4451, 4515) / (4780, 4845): -1.8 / 25.3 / 28.9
